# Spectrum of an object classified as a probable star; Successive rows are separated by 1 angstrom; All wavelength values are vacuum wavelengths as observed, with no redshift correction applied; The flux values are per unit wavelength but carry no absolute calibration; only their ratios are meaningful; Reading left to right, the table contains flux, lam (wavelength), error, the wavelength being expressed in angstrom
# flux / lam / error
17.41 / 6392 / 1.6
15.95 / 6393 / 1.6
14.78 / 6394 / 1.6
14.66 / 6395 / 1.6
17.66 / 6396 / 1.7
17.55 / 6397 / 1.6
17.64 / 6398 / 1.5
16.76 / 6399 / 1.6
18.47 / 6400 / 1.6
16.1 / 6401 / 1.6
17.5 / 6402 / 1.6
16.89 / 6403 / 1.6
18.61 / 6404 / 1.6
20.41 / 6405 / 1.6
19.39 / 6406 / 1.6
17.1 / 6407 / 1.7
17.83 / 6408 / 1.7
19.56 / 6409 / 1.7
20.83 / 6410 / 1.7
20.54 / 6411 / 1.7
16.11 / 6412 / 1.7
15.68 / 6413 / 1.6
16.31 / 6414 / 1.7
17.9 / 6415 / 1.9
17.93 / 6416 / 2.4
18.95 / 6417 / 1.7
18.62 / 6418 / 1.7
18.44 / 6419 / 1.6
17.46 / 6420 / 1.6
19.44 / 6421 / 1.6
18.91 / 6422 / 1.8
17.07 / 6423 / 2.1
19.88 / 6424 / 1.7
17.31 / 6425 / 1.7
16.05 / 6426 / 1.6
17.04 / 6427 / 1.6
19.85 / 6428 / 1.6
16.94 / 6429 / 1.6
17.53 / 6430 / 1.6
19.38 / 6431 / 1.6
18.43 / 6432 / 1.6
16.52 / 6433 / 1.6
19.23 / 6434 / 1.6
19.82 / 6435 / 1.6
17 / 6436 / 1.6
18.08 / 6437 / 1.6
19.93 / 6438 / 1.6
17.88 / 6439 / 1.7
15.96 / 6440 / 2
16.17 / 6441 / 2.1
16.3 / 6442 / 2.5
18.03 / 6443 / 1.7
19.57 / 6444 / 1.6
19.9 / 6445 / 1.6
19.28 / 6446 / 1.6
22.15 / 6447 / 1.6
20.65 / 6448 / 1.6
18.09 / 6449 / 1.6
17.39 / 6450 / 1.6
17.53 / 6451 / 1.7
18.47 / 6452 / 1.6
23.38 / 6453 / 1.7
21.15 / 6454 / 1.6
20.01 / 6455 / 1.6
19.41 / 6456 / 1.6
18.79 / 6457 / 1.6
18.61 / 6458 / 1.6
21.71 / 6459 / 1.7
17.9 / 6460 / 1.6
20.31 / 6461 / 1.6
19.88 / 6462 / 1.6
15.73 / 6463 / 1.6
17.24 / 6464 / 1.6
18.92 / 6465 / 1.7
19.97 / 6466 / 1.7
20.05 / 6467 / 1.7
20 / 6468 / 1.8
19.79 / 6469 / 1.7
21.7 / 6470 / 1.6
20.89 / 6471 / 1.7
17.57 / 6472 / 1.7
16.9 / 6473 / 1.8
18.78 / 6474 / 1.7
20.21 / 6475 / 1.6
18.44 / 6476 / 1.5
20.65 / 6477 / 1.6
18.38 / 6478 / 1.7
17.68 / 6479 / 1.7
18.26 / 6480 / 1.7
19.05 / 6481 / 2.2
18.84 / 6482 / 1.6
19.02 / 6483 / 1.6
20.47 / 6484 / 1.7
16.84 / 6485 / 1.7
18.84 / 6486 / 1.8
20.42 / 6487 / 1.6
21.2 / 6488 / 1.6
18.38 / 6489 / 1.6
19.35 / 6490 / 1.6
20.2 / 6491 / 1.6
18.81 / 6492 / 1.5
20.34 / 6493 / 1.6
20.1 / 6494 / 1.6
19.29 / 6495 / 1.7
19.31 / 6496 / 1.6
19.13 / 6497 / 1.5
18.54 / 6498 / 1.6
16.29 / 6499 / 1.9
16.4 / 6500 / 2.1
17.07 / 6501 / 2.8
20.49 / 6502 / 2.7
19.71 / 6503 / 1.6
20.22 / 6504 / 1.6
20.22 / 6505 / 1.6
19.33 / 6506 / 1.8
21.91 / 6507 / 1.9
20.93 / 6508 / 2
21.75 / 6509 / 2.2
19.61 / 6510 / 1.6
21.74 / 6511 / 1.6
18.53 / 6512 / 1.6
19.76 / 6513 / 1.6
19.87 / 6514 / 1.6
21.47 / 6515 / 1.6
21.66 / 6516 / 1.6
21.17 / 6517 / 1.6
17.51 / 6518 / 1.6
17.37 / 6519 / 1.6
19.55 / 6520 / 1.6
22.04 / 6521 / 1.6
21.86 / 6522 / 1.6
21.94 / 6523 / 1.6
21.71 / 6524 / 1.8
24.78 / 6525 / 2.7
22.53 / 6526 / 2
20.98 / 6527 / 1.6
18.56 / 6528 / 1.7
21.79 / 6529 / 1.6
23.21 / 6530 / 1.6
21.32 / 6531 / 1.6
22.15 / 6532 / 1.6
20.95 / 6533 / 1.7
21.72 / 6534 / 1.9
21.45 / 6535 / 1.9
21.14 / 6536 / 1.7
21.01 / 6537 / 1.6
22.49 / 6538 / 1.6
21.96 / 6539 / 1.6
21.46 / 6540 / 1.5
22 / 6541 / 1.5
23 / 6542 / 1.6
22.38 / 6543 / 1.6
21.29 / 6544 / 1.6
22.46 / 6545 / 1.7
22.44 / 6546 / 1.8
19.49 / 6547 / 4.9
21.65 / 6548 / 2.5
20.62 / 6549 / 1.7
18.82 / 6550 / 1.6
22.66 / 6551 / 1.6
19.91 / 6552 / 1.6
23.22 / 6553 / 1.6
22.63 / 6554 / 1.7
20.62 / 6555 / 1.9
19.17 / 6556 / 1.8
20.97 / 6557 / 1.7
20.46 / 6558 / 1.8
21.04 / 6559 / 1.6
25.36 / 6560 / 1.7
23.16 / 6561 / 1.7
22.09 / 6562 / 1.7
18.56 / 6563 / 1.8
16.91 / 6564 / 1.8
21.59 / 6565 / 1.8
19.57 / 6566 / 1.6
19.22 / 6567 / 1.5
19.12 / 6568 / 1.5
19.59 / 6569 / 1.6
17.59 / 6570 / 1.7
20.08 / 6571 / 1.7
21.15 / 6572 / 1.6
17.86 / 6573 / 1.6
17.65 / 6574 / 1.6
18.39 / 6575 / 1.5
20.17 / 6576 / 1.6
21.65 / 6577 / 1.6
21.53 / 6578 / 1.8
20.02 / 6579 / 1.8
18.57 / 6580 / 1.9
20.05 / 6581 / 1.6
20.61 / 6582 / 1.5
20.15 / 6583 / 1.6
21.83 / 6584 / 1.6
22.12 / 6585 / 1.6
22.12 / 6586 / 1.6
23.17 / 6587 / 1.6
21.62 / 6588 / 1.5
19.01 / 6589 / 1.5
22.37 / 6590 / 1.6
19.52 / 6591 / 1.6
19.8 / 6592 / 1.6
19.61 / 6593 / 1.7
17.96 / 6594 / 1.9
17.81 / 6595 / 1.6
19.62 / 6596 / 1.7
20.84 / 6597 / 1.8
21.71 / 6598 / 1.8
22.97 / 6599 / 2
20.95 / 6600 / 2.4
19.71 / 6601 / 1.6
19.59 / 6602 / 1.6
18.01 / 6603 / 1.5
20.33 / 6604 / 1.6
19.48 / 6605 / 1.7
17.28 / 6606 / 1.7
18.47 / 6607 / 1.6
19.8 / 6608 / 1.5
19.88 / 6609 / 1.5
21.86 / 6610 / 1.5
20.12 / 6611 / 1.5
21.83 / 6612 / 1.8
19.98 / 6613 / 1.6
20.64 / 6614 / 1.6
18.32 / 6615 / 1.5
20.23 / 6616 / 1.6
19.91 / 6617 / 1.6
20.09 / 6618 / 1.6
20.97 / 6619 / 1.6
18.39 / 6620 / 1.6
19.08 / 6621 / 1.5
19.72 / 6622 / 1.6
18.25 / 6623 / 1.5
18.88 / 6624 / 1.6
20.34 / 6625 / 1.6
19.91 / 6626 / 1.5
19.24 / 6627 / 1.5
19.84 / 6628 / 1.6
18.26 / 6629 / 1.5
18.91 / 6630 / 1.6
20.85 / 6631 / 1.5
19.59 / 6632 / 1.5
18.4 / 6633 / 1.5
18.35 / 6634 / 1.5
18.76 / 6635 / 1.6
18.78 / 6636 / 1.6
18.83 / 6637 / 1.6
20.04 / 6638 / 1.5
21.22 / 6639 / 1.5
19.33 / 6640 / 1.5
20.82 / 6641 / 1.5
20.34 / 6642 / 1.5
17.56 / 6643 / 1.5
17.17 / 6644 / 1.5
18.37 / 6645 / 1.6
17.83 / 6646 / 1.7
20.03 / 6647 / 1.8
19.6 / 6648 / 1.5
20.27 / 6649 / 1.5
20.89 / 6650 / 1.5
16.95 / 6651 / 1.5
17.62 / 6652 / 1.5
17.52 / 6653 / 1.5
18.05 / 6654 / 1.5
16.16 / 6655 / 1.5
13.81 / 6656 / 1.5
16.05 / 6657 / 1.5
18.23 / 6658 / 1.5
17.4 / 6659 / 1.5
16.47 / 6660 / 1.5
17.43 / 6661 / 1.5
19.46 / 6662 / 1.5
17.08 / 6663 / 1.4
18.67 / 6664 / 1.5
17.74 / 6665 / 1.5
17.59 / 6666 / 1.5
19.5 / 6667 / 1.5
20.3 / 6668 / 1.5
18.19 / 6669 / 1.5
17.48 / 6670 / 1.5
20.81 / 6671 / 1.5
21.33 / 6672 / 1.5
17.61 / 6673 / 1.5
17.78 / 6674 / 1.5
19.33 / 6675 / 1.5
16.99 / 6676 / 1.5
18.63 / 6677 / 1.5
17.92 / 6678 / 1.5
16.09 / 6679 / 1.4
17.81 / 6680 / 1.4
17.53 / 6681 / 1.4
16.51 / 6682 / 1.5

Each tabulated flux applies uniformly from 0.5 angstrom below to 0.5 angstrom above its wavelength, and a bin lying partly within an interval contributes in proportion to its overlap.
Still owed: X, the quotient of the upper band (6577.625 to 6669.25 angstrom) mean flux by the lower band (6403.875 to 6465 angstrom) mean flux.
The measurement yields 1.0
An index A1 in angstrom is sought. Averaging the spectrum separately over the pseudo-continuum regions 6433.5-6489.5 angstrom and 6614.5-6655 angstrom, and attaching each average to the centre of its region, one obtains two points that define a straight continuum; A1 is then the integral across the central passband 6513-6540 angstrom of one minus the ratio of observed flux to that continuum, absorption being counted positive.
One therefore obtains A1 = -3.0 angstrom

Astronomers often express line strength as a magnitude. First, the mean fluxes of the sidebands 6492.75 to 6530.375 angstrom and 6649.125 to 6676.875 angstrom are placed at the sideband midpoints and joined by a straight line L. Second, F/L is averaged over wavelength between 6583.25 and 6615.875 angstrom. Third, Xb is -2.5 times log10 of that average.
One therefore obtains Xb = -0.07 mag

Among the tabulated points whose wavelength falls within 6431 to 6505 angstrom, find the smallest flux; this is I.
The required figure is 15.73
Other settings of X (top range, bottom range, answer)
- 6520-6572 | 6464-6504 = 1.11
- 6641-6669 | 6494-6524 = 0.91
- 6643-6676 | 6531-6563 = 0.84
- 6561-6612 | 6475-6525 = 1.02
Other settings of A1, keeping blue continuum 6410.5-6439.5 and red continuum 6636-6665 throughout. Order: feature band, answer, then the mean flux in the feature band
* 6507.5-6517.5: -1.4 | 20.6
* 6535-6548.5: -2.6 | 21.7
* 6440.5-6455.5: -0.9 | 19.2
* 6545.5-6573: -3.6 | 20.6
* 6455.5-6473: -1.1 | 19.3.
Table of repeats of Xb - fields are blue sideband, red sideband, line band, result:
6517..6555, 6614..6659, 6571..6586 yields 0.01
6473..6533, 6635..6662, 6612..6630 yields -0.05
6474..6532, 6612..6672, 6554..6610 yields -0.05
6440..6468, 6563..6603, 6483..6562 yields -0.06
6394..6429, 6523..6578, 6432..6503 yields 0.01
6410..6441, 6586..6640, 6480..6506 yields -0.03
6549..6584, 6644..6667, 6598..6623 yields -0.04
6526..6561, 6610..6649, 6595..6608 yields 0.02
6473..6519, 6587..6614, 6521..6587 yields -0.07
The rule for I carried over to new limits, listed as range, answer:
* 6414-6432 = 16.05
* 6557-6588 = 16.91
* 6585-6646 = 17.17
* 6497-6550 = 16.29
